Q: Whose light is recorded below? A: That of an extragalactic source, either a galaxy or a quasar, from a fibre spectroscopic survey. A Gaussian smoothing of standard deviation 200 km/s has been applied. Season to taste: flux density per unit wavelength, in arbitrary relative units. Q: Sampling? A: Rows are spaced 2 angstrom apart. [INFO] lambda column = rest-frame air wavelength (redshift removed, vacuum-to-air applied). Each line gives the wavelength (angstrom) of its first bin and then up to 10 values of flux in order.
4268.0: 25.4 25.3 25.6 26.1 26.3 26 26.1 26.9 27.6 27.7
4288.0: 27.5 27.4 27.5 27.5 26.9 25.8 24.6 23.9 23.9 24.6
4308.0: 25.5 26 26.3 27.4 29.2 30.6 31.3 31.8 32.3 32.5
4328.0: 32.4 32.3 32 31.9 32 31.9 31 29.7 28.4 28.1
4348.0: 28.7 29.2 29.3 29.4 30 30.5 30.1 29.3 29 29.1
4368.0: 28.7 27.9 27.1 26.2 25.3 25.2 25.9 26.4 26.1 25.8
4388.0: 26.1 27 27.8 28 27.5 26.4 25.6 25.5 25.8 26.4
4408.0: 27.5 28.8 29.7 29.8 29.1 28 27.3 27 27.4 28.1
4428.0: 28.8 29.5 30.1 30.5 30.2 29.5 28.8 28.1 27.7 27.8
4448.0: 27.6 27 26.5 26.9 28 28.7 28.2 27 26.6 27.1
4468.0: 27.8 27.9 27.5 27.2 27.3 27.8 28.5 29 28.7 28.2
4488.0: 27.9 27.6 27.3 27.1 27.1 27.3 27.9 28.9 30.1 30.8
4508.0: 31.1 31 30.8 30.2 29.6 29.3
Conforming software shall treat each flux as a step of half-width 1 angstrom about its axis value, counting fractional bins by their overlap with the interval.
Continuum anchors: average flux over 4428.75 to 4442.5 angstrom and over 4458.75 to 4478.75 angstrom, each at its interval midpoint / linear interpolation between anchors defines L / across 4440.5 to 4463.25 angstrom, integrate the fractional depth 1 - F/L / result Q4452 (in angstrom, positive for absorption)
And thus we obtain 0.73 angstrom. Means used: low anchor 29.6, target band 27.6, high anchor 27.5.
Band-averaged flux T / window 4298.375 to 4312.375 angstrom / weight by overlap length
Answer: 24.9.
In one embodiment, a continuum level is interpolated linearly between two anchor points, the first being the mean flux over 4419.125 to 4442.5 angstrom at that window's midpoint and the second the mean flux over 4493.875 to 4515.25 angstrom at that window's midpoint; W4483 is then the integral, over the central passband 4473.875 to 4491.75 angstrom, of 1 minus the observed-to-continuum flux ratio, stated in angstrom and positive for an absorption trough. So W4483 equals 0.7 angstrom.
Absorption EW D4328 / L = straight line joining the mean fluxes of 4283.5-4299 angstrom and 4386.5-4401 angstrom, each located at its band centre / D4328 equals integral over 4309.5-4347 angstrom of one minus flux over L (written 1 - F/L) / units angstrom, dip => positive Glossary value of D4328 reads -4.61 angstrom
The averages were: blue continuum 27.2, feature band 30.4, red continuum 26.9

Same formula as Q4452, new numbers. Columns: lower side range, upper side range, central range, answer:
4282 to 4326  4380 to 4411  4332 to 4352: -2.2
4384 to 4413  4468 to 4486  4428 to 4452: -1.0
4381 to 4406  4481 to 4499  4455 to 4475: -0.1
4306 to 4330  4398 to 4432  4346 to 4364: -0.4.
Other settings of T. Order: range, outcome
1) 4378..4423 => 27.1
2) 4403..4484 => 28.1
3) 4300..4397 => 28.5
